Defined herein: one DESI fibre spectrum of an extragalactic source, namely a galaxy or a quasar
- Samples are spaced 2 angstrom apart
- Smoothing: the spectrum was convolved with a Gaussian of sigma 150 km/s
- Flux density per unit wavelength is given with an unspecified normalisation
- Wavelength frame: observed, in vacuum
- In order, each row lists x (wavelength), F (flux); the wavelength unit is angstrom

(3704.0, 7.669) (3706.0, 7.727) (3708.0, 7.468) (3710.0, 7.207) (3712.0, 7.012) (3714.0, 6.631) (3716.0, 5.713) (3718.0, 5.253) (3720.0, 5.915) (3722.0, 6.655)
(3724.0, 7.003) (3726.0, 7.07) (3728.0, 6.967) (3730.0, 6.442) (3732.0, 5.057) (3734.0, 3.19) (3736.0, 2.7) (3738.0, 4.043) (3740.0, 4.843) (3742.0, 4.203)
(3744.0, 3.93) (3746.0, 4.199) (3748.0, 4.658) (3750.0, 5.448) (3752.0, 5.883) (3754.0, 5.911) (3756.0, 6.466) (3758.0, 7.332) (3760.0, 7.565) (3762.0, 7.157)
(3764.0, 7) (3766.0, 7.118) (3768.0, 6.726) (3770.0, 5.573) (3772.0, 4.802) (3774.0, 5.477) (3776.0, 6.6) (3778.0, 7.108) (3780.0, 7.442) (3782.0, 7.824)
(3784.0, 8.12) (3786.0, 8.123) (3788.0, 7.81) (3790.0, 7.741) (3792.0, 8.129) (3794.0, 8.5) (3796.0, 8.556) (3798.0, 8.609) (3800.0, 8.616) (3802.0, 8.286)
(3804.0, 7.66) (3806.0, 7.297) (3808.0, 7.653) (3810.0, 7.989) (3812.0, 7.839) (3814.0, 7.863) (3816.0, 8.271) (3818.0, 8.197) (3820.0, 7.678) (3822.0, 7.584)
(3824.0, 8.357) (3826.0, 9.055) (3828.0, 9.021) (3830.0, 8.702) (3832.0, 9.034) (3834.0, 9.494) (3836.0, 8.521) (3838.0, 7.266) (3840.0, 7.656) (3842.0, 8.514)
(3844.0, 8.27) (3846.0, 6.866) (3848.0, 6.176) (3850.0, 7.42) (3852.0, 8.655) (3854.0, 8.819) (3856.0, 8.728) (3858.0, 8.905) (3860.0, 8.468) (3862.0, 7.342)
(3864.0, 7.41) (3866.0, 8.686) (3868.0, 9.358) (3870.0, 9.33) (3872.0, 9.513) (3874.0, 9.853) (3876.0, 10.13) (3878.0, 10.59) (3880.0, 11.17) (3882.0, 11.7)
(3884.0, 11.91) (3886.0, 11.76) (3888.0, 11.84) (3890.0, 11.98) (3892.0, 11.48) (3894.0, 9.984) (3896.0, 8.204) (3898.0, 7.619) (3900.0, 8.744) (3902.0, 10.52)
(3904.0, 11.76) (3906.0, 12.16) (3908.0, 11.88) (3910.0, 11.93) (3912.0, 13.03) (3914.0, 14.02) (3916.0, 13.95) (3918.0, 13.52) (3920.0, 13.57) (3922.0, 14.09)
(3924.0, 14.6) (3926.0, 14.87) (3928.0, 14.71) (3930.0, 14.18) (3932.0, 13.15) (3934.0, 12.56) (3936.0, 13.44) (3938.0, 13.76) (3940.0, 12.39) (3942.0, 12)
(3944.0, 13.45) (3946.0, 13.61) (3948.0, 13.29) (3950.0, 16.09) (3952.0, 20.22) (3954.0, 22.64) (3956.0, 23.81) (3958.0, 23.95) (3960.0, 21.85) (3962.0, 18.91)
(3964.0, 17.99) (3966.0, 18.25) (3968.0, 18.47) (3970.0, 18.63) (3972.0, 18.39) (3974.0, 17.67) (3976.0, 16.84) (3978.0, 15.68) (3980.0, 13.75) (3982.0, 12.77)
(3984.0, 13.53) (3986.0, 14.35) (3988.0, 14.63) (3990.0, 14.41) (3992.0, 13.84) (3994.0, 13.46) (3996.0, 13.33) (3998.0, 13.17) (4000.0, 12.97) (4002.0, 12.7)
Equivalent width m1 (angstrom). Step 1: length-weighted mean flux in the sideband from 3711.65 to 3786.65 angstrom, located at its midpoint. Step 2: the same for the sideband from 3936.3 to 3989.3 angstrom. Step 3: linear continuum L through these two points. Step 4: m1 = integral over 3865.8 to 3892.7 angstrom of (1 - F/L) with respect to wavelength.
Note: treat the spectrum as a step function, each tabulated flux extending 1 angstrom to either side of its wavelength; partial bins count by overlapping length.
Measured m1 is 4.0 angstrom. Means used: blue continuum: 6.01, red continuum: 16.7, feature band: 10.7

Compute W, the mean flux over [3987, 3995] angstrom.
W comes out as 14.1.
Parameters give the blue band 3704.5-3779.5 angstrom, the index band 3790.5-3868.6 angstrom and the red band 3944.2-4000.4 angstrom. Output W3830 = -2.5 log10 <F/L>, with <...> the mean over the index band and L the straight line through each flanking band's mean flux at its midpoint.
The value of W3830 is 0.21 mag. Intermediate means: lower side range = 5.97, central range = 8.18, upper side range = 16.7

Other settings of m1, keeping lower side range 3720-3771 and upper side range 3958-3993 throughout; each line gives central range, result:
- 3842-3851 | 2.7 angstrom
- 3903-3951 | 3.2 angstrom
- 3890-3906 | 3.6 angstrom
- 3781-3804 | -0.6 angstrom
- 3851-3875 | 5.4 angstrom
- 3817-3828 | 1.3 angstrom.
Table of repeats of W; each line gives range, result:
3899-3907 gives 10.8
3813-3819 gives 8.11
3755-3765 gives 7.1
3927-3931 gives 14.4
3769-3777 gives 5.61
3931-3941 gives 13.1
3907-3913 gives 12.3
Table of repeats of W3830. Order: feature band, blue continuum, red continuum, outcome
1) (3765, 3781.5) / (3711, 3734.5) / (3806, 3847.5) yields 0.12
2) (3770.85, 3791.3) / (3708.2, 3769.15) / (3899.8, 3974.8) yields 0.12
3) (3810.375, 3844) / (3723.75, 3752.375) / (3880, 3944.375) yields 0.05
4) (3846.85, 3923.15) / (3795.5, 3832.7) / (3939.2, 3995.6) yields 0.17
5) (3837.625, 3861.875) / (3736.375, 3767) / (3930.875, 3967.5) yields 0.37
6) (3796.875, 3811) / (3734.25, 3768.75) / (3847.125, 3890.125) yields -0.10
